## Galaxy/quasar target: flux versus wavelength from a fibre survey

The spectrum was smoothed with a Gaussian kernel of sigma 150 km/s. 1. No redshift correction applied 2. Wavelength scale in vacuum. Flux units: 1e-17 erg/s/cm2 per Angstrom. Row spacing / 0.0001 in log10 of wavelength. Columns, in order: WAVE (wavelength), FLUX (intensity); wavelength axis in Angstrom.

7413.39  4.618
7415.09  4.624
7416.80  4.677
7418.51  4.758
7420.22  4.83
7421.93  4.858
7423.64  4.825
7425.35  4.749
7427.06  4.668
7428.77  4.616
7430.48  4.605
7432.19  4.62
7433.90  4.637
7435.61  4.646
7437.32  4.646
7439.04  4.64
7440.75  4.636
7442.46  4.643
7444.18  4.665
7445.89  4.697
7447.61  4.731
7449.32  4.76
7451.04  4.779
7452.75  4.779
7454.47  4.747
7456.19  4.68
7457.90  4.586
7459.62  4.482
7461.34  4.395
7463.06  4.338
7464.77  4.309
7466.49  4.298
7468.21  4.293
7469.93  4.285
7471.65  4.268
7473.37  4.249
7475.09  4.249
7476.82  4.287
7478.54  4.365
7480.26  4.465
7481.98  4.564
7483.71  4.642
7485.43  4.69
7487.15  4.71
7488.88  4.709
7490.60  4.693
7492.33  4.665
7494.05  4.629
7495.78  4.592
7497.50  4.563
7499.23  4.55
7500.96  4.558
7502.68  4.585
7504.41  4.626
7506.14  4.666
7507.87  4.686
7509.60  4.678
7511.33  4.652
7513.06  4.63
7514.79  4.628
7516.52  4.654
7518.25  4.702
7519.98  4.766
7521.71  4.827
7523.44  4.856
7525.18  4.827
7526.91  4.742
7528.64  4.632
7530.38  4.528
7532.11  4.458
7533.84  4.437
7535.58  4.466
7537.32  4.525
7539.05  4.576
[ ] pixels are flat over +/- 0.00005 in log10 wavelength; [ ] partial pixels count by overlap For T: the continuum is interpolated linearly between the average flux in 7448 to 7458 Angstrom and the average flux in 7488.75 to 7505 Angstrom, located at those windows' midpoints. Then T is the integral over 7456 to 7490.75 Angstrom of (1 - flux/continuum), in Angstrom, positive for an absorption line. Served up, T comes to 1.7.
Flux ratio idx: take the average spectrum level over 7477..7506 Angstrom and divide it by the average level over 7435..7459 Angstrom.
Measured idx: 0.98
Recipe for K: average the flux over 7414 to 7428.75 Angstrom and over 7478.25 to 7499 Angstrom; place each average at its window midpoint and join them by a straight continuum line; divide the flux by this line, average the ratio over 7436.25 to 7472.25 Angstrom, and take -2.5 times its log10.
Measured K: 0.03 mag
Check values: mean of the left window 4.74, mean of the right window 4.61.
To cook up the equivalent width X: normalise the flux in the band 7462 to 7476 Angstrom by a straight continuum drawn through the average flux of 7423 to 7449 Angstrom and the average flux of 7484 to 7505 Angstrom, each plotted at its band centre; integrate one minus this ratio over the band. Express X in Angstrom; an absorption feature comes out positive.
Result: 1.09 Angstrom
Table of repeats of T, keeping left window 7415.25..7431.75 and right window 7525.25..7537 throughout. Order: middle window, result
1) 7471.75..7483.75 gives 0.68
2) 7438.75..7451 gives 0.00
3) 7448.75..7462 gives 0.06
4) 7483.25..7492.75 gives -0.13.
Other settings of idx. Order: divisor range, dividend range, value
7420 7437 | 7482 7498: 0.99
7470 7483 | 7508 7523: 1.08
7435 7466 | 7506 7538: 1.01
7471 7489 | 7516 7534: 1.05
